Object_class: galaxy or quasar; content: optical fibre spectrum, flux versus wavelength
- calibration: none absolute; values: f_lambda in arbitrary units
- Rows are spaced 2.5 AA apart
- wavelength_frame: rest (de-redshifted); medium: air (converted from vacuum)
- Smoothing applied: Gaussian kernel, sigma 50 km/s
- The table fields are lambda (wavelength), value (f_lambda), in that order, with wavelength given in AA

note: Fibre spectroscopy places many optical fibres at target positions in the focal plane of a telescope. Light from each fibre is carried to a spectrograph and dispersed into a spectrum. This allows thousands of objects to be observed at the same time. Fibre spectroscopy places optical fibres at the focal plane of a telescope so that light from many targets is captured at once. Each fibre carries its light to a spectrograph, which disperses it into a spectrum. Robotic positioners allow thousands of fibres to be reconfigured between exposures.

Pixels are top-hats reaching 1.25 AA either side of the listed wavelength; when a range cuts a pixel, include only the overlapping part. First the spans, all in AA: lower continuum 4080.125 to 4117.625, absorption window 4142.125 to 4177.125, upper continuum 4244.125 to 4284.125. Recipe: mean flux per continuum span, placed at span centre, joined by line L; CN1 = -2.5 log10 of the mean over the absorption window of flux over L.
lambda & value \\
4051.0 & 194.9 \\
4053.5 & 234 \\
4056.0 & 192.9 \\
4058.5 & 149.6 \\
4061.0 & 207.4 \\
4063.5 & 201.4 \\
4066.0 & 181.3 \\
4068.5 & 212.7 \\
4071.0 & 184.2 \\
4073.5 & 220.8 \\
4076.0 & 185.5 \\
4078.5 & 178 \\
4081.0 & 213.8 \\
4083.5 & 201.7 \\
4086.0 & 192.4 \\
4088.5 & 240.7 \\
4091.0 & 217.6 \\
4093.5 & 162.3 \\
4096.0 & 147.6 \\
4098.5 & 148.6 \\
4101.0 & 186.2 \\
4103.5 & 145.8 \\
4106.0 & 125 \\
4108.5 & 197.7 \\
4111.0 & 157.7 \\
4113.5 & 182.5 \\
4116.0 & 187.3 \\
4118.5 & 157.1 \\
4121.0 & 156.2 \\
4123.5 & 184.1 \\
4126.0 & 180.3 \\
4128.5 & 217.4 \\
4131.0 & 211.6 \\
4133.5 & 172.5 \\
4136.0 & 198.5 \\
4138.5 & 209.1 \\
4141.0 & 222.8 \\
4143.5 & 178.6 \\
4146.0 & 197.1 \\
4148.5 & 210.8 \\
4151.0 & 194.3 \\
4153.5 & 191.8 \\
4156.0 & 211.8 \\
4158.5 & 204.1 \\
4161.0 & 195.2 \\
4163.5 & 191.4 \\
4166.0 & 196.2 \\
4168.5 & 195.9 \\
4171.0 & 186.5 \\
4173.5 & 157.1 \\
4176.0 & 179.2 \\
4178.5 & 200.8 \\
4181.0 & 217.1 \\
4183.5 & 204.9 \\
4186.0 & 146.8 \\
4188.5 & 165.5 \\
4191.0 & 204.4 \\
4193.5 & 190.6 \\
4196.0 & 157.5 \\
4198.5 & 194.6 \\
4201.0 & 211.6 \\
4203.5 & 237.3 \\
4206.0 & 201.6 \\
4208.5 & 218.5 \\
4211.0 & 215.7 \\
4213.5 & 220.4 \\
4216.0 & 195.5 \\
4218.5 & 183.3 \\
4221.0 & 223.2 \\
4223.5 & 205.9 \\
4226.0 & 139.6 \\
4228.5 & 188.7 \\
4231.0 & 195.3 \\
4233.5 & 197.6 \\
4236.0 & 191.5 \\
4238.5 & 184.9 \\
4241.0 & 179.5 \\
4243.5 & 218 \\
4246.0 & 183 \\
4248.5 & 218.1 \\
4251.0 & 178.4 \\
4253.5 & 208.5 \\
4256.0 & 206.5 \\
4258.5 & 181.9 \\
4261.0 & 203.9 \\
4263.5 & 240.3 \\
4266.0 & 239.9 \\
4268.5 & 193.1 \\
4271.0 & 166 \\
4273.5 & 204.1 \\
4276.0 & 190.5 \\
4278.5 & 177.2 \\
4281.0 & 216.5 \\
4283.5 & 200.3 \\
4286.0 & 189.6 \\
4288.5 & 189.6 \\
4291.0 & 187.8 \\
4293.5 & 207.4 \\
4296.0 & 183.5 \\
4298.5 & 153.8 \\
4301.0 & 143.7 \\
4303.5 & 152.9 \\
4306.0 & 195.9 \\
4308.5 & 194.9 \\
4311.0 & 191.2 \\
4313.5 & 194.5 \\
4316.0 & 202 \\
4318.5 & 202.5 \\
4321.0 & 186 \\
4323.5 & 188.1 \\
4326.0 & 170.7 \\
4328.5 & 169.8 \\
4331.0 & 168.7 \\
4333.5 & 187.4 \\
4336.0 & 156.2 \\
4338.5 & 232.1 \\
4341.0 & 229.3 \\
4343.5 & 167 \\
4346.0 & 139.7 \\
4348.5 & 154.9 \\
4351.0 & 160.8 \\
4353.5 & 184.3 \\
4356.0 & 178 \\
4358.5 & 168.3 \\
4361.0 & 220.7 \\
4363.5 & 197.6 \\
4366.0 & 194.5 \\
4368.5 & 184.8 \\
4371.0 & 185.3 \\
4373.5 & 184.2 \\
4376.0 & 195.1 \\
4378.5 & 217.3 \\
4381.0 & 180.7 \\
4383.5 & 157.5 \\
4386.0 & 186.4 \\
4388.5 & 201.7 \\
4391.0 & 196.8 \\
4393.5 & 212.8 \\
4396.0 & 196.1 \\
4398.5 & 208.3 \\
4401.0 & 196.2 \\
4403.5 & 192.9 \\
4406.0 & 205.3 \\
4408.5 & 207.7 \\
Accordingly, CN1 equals -0.027 mag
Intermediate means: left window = 180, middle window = 192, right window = 201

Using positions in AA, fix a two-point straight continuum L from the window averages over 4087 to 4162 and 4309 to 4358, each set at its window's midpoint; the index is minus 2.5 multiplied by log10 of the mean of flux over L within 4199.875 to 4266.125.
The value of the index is -0.10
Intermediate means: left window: 186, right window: 182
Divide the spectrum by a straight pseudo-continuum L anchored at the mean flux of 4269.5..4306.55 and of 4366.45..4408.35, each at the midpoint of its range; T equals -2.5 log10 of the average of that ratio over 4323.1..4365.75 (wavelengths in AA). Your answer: 0.05 mag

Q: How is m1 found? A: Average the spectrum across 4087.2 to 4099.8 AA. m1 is 183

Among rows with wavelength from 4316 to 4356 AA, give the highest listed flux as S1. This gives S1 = 232.1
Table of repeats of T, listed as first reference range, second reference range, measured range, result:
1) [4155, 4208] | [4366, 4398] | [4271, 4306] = 0.05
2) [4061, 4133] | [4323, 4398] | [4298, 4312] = 0.08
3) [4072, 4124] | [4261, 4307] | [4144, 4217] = -0.06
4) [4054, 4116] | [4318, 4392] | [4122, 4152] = -0.07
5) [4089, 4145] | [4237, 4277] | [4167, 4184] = -0.02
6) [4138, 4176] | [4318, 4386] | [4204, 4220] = -0.08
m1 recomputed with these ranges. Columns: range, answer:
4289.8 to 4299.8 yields 183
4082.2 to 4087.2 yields 197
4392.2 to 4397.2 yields 204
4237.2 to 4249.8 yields 197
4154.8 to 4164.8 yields 201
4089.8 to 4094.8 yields 189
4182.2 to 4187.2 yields 177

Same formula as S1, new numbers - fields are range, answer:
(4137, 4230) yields 237.3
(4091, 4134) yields 217.6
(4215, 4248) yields 223.2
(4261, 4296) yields 240.3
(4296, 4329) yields 202.5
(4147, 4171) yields 211.8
